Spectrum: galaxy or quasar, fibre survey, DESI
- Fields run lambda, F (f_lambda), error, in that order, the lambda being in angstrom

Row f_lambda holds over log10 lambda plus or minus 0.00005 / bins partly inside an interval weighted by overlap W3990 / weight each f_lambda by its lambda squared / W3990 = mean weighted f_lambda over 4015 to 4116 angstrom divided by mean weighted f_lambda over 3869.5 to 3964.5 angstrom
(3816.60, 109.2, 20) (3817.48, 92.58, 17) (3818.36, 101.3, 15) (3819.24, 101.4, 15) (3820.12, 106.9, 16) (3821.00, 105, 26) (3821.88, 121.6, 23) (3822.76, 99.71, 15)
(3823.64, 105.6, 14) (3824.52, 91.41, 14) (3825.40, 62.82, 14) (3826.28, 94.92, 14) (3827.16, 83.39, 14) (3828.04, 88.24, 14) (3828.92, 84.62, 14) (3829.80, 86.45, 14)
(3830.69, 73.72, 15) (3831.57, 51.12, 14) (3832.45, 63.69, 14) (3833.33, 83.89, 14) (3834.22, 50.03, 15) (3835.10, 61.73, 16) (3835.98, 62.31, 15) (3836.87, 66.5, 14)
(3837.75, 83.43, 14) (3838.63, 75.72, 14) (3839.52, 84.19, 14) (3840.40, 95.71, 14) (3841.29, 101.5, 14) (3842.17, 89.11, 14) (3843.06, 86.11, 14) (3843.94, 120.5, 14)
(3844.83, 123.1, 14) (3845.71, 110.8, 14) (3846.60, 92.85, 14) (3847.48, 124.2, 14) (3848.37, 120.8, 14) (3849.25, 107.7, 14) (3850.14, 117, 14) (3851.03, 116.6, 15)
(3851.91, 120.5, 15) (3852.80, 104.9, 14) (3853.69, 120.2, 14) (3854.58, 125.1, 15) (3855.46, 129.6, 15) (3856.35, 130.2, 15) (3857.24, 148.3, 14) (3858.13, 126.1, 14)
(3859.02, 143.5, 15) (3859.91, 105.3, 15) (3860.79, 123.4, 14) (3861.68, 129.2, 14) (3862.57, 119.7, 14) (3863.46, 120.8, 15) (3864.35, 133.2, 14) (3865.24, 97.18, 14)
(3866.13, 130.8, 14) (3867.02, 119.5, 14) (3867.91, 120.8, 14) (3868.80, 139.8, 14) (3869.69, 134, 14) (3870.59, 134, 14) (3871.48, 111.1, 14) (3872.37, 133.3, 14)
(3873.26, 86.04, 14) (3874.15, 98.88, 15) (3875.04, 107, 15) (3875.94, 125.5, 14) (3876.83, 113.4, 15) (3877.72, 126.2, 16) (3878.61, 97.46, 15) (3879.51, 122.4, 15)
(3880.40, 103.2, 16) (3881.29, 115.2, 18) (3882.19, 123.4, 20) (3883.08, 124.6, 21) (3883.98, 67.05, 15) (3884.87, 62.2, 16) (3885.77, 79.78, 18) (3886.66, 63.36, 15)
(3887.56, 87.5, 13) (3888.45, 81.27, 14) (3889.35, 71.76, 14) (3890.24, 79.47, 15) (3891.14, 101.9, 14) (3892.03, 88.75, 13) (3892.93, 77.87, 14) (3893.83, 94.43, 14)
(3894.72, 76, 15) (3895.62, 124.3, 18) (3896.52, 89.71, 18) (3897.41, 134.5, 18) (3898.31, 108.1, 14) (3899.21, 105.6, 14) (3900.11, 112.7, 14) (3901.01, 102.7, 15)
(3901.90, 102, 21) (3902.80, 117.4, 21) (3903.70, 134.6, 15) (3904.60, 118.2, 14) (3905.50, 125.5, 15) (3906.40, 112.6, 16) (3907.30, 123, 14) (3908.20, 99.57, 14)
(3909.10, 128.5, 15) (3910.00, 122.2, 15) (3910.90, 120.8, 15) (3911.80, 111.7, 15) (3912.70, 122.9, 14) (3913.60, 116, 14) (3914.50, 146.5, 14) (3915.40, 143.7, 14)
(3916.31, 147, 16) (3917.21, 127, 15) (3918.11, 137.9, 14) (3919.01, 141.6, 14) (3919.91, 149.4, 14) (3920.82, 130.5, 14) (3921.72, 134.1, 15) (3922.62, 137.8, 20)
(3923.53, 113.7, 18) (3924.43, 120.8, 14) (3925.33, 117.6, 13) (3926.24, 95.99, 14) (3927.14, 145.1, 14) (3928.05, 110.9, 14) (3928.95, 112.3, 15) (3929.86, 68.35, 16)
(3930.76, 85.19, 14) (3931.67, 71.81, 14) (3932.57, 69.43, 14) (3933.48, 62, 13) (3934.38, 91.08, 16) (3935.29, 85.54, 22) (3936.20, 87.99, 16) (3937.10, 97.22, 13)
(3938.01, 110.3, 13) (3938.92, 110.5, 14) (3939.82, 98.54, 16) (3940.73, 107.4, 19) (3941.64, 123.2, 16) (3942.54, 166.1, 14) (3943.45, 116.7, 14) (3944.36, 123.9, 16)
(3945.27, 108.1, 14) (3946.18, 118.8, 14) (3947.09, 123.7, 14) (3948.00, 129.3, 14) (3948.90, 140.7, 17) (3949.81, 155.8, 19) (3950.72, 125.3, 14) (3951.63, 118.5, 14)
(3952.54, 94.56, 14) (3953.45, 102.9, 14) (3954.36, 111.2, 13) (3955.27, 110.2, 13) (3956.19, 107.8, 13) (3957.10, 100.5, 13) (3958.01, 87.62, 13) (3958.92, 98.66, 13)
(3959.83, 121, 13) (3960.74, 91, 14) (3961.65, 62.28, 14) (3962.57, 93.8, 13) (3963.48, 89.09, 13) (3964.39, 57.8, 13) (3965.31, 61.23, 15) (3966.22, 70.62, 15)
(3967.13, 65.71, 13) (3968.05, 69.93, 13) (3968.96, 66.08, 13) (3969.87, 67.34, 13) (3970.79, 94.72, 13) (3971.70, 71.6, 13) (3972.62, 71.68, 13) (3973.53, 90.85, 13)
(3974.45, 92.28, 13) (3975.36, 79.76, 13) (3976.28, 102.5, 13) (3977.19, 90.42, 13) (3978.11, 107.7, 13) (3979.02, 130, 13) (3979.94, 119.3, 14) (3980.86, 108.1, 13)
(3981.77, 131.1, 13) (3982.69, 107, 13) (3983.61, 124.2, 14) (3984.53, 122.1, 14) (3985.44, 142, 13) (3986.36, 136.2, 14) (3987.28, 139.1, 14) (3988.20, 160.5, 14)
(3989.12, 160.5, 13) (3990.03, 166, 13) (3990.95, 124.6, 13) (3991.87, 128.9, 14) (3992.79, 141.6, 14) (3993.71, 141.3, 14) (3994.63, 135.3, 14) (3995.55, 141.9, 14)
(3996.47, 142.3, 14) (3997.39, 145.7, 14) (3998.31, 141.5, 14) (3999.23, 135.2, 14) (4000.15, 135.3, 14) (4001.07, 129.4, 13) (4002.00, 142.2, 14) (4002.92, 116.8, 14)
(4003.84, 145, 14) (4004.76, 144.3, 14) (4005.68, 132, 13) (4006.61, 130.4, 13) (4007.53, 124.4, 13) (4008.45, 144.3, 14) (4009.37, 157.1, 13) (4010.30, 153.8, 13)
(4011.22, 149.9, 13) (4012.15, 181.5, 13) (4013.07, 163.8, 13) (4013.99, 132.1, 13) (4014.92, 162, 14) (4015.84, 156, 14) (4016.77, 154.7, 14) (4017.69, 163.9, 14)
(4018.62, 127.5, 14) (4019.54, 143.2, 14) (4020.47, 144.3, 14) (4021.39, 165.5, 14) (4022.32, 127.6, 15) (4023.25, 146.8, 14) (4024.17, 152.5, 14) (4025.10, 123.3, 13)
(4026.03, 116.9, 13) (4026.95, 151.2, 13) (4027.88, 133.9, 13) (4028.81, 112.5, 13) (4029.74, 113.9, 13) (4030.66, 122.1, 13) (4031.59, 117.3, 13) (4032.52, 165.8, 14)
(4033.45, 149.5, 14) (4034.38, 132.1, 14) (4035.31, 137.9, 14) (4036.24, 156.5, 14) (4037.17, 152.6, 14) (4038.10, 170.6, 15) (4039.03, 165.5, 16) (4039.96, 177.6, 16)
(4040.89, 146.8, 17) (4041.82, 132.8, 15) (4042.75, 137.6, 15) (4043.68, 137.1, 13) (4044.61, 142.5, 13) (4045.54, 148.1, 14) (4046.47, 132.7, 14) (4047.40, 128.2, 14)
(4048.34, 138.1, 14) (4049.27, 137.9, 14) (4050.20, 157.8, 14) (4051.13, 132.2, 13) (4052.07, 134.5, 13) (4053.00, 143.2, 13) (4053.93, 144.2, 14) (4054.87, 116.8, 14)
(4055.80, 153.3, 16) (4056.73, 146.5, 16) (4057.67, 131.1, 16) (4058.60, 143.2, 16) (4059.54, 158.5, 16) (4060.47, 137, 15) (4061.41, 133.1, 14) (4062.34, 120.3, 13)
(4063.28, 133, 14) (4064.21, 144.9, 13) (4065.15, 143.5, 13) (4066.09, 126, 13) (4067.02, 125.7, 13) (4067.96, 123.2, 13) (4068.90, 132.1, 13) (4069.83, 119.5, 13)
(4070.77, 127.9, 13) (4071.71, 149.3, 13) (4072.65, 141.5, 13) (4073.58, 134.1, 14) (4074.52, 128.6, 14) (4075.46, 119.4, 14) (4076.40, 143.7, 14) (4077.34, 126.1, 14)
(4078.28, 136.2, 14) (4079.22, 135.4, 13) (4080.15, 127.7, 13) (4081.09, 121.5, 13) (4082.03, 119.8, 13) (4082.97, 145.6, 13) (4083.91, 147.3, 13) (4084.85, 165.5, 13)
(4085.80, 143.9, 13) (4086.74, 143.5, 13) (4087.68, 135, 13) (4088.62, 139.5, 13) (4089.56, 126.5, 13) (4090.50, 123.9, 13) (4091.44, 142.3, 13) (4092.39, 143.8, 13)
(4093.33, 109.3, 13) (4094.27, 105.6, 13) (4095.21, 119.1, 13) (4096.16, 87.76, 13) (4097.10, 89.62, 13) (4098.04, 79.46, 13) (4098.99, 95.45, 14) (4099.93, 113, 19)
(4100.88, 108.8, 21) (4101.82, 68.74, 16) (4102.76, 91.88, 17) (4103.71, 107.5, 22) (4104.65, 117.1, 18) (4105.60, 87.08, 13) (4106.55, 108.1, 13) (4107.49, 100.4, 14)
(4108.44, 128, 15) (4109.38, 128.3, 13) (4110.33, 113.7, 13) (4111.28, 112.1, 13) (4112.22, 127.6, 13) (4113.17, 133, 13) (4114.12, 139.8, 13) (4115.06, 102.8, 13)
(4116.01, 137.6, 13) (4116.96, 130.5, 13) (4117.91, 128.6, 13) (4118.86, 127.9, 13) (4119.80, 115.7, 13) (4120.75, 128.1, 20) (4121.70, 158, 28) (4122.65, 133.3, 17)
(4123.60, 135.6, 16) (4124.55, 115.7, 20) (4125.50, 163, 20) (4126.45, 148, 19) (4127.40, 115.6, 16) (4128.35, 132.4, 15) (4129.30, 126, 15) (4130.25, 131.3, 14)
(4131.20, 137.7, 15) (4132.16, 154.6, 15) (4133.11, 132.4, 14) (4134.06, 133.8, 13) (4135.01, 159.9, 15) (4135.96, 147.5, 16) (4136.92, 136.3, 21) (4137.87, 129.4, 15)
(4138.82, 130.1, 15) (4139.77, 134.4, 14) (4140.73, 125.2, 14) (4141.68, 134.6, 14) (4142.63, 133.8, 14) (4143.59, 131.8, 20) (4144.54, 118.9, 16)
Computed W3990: 1.3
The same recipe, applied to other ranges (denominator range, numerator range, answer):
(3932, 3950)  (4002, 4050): 1.35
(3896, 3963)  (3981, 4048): 1.30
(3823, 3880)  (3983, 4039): 1.46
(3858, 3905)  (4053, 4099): 1.33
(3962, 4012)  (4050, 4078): 1.19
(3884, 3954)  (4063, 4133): 1.25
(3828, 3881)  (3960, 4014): 1.19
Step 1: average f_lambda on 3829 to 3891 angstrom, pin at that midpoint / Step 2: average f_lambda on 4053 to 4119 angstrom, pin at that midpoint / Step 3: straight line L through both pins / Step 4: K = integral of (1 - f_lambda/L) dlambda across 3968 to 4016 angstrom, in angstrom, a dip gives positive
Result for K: -4.3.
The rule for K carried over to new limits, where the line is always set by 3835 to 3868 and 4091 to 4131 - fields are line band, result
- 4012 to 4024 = -3.6 angstrom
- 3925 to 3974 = 6.5 angstrom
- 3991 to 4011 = -4.0 angstrom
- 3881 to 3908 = 2.9 angstrom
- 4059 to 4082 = -2.9 angstrom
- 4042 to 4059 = -3.2 angstrom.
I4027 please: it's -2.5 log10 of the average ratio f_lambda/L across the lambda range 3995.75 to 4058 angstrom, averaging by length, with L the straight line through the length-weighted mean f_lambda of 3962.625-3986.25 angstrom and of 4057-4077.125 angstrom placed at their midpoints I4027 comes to -0.220 mag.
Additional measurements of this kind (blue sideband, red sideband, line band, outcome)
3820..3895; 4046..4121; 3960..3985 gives 0.255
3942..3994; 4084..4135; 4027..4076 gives -0.175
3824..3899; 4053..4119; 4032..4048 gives -0.217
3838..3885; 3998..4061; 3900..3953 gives 0.076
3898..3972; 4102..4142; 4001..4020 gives -0.246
